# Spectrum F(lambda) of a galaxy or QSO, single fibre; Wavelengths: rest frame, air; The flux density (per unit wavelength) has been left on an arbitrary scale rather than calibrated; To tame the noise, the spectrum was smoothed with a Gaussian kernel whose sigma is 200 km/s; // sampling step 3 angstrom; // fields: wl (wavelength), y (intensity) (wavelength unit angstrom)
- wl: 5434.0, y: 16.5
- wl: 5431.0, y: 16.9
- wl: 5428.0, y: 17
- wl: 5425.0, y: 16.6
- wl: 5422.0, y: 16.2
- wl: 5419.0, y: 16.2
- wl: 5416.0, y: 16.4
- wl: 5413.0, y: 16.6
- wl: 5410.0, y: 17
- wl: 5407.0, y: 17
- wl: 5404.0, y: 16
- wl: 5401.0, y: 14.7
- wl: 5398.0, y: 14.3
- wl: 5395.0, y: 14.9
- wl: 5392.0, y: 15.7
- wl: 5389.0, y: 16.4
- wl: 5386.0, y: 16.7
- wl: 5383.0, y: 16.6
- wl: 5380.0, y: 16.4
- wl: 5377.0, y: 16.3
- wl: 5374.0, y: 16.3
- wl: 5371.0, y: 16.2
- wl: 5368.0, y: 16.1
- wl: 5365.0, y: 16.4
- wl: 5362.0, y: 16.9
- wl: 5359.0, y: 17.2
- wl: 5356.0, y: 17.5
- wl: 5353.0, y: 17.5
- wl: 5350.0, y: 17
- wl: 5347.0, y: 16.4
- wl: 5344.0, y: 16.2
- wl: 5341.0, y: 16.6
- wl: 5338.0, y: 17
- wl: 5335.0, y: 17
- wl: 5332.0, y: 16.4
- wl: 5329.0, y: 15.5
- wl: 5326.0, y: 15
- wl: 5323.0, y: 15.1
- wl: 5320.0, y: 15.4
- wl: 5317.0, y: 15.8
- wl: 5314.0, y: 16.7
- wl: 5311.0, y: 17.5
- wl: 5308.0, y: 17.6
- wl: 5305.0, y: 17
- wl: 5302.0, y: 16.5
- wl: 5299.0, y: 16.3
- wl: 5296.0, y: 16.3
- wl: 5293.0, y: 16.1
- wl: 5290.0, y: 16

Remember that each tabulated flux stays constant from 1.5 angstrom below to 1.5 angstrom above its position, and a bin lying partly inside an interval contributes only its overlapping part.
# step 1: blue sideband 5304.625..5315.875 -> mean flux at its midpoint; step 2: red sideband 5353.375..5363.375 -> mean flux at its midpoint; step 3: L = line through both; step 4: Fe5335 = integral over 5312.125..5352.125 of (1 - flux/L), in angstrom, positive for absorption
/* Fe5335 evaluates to 2.3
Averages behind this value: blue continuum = 17.2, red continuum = 17.2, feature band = 16.2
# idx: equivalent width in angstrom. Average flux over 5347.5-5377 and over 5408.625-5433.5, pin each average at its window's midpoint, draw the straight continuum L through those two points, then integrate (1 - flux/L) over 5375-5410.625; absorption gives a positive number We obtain 1.5 angstrom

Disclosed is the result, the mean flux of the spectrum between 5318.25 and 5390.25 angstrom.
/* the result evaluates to 16.4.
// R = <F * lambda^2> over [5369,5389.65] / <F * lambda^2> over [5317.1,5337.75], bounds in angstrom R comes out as 1.1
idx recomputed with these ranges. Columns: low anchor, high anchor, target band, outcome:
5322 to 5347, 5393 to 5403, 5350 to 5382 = -2.6 angstrom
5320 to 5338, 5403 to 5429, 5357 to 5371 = -0.4 angstrom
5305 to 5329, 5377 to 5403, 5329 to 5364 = -1.8 angstrom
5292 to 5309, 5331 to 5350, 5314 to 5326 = 0.8 angstrom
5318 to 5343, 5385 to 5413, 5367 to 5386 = -0.5 angstrom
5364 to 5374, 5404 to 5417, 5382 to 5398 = 0.6 angstrom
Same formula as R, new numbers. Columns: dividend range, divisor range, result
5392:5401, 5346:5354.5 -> 0.89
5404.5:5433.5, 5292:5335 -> 1.06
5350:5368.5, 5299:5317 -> 1.02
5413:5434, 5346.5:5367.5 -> 1.00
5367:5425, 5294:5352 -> 1.01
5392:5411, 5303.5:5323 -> 0.98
